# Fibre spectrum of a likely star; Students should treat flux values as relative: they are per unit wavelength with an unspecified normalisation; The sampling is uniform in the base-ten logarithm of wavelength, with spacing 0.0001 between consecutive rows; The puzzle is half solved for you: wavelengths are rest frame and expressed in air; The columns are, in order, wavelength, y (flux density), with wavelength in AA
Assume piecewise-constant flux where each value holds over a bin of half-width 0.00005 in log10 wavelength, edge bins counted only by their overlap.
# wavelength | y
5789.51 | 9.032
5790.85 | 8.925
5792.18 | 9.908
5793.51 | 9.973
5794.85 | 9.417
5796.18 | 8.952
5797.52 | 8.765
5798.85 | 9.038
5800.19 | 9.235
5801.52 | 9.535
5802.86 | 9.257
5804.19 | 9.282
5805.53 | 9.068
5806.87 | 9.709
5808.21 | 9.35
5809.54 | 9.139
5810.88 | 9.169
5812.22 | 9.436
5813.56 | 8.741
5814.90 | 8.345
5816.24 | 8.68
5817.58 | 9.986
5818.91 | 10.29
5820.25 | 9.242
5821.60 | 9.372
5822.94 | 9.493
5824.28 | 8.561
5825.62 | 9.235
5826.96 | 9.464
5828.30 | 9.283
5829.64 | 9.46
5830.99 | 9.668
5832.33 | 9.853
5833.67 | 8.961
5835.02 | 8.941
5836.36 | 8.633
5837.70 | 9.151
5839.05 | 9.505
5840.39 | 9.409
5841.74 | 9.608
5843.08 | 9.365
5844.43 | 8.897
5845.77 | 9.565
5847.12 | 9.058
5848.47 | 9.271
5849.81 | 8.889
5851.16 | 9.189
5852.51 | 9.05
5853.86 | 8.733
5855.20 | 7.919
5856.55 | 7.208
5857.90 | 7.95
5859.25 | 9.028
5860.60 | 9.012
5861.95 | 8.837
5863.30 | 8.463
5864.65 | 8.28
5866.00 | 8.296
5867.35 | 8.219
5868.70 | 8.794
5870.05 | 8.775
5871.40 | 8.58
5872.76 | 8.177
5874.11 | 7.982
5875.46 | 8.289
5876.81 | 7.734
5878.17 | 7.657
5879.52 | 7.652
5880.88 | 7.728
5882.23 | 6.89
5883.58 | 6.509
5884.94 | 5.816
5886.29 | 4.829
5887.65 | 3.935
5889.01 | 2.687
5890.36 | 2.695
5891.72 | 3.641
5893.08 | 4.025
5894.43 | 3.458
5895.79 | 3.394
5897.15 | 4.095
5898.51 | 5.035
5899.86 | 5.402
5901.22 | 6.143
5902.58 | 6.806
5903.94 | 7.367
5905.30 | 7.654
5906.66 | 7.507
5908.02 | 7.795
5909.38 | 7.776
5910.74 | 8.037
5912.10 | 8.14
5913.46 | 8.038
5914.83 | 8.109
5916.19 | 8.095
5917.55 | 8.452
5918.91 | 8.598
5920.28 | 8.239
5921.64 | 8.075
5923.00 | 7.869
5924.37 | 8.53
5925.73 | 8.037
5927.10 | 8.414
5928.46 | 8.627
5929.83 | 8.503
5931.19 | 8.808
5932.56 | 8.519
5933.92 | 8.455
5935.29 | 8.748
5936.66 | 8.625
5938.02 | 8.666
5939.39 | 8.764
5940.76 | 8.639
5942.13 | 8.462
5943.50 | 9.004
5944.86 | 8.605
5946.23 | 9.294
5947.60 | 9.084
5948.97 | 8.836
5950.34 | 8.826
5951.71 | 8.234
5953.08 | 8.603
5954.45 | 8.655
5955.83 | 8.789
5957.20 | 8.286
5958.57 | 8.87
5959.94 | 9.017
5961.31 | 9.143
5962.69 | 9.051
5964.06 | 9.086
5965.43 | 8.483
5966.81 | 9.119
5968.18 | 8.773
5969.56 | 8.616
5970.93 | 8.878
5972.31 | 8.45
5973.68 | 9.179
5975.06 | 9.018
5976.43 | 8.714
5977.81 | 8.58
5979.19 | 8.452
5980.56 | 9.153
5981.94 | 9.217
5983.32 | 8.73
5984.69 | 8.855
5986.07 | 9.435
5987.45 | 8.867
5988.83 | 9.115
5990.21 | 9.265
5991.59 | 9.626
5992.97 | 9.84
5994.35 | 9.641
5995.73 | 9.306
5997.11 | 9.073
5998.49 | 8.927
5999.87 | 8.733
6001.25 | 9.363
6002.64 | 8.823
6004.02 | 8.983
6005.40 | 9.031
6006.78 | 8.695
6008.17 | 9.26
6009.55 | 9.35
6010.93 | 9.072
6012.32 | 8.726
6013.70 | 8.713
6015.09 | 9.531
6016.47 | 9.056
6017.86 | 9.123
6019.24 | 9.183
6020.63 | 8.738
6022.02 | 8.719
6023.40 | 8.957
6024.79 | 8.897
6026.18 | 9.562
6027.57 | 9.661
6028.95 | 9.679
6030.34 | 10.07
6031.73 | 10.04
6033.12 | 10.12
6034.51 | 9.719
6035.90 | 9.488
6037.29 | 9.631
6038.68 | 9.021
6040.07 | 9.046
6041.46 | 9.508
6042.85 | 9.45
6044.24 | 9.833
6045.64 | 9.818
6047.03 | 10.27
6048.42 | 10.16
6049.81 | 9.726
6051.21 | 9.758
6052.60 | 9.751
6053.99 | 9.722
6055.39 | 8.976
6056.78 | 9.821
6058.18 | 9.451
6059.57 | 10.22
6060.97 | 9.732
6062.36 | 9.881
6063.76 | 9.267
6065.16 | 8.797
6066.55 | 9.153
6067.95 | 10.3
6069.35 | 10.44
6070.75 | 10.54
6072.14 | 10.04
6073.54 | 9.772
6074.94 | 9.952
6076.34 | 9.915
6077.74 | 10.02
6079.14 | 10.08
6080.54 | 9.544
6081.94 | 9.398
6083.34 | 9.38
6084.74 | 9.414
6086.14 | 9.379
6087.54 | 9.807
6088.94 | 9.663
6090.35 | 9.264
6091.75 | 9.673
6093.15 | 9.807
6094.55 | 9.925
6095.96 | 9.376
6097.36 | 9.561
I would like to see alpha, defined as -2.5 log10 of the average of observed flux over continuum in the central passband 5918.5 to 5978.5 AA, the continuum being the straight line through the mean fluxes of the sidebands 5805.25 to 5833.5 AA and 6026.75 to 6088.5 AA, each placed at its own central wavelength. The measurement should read 0.10 mag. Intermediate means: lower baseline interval 9.31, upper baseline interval 9.72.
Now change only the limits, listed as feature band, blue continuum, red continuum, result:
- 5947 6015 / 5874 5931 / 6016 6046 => -0.07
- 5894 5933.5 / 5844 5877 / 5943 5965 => 0.18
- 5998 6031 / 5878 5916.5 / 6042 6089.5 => -0.06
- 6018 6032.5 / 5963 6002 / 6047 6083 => 0.01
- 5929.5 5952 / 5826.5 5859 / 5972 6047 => 0.05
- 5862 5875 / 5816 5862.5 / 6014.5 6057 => 0.09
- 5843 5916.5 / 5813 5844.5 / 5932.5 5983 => 0.24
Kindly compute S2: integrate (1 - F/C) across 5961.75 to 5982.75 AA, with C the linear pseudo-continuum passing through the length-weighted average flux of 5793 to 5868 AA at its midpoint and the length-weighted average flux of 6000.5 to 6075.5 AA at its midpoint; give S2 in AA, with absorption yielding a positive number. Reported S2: 1.14 AA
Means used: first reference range 9.08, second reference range 9.49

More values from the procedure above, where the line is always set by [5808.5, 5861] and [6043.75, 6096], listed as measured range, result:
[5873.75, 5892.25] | 6.5 AA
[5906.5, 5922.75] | 2.1 AA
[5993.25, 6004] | 0.5 AA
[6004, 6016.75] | 0.7 AA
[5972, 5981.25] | 0.7 AA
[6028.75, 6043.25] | 0.0 AA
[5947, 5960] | 1.0 AA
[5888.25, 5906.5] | 8.7 AA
